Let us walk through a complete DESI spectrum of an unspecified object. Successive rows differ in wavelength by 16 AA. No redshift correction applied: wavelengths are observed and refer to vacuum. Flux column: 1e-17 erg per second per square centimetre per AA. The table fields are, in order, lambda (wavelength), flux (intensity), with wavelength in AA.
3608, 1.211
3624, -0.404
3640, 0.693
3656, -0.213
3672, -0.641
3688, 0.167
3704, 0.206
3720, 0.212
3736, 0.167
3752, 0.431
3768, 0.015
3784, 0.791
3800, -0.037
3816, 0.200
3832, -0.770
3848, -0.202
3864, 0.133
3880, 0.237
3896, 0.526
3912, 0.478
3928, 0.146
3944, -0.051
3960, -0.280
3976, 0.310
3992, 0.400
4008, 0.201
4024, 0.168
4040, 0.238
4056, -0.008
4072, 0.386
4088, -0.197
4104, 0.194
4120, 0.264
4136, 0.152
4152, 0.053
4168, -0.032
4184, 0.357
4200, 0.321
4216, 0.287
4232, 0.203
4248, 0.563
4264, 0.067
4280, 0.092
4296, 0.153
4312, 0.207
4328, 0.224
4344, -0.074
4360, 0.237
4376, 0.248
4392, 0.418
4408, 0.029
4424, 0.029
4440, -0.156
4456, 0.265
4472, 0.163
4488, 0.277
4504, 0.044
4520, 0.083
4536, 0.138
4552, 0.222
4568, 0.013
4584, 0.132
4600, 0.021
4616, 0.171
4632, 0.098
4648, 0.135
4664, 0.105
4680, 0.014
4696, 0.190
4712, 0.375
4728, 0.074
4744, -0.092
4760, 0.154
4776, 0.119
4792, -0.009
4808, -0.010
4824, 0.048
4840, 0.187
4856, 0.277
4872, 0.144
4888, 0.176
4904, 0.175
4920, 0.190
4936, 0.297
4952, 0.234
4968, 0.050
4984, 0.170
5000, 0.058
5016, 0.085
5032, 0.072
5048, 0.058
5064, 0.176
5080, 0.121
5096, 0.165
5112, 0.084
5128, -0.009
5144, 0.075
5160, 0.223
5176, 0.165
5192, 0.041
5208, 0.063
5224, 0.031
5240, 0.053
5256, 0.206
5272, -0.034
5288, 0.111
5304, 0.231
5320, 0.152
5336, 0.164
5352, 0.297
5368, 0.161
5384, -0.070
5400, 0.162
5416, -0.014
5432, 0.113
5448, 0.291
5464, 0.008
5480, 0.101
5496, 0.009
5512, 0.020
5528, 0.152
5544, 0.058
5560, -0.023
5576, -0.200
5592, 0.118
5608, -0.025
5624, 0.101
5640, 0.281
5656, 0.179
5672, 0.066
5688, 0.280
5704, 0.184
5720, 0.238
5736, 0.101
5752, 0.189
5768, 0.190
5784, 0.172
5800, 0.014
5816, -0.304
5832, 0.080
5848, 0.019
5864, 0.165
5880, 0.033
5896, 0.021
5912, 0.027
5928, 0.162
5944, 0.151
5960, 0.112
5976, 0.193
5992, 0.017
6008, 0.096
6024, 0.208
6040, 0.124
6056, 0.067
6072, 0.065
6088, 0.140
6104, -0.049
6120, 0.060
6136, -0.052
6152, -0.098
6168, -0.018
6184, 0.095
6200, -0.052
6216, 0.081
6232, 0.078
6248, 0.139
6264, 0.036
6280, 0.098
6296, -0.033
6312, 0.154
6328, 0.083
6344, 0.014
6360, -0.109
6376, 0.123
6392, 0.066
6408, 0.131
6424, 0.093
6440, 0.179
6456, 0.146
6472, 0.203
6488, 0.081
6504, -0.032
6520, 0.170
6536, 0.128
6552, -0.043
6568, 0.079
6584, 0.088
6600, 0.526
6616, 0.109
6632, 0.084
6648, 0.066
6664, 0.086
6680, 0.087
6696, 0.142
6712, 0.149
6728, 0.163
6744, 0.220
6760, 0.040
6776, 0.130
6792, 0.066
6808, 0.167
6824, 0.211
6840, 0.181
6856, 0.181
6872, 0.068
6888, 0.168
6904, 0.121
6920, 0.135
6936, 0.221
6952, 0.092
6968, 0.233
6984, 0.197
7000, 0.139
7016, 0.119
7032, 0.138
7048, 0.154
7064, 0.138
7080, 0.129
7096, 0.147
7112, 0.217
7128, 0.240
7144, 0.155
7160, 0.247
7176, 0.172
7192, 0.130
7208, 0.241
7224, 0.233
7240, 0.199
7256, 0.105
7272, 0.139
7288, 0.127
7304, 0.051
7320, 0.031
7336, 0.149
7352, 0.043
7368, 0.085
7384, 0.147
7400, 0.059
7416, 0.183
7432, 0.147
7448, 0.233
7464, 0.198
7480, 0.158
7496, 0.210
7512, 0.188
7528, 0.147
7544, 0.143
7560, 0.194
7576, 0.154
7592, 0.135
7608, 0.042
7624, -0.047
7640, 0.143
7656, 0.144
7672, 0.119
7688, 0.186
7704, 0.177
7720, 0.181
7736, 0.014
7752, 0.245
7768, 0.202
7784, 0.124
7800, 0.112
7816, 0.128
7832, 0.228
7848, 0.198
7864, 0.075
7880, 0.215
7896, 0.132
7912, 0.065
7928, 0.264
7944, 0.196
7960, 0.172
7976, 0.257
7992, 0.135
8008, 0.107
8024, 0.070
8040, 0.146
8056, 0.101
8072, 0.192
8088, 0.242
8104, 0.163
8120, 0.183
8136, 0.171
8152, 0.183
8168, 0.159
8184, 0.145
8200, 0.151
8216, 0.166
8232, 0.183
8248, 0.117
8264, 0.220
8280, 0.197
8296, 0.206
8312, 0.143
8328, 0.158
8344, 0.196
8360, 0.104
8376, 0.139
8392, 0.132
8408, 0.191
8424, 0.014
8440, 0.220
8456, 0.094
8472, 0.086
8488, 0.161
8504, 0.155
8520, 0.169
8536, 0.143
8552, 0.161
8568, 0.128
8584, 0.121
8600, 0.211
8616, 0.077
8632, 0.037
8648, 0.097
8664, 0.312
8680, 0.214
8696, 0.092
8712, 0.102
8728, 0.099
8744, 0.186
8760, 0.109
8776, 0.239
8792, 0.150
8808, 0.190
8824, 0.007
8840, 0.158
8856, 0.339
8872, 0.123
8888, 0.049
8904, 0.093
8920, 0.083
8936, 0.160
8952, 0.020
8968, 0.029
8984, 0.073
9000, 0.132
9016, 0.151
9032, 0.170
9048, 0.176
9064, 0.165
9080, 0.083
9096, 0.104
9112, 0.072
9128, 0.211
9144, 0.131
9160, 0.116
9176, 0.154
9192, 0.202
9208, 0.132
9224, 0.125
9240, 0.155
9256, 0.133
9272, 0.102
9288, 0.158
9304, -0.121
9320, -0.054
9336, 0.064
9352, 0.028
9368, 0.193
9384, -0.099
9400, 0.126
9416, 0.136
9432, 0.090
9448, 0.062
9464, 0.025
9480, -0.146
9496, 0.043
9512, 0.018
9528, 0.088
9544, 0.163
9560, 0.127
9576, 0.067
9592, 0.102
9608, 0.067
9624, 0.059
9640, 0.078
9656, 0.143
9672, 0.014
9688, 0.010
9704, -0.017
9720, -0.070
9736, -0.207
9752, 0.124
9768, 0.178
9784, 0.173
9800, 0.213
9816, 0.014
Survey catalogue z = 0.77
